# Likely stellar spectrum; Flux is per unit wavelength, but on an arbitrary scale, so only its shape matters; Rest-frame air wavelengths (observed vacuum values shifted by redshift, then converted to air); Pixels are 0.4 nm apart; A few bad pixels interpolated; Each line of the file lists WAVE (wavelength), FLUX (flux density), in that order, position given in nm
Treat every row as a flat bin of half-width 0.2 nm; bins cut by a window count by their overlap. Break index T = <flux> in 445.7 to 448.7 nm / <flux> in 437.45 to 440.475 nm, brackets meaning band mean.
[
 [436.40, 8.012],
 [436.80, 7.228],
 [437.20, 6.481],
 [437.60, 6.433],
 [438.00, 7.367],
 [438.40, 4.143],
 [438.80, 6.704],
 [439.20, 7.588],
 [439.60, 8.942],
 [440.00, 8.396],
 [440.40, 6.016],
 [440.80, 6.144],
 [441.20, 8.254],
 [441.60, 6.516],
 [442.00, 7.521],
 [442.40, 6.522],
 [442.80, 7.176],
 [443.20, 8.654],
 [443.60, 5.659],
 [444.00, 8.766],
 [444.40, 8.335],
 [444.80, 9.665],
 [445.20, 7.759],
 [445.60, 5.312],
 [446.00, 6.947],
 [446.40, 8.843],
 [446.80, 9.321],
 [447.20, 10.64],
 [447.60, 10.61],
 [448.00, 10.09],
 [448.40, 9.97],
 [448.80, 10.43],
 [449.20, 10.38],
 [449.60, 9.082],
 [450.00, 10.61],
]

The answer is 1.34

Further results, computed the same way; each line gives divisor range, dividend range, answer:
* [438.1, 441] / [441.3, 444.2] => 1.06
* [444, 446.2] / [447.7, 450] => 1.31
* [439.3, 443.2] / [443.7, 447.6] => 1.15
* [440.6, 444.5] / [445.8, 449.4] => 1.32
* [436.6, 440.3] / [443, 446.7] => 1.12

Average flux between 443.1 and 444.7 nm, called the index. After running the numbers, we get 7.92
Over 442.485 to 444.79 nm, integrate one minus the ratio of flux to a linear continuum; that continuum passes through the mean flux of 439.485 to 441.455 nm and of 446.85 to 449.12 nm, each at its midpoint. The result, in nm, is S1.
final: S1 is 0.22 nm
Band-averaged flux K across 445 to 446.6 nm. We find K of 7.22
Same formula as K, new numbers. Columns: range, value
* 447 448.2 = 10.4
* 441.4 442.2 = 7.02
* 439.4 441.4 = 7.55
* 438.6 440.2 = 7.91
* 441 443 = 7.2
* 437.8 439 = 6.07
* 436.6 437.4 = 6.85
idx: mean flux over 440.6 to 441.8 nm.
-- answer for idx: 6.97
